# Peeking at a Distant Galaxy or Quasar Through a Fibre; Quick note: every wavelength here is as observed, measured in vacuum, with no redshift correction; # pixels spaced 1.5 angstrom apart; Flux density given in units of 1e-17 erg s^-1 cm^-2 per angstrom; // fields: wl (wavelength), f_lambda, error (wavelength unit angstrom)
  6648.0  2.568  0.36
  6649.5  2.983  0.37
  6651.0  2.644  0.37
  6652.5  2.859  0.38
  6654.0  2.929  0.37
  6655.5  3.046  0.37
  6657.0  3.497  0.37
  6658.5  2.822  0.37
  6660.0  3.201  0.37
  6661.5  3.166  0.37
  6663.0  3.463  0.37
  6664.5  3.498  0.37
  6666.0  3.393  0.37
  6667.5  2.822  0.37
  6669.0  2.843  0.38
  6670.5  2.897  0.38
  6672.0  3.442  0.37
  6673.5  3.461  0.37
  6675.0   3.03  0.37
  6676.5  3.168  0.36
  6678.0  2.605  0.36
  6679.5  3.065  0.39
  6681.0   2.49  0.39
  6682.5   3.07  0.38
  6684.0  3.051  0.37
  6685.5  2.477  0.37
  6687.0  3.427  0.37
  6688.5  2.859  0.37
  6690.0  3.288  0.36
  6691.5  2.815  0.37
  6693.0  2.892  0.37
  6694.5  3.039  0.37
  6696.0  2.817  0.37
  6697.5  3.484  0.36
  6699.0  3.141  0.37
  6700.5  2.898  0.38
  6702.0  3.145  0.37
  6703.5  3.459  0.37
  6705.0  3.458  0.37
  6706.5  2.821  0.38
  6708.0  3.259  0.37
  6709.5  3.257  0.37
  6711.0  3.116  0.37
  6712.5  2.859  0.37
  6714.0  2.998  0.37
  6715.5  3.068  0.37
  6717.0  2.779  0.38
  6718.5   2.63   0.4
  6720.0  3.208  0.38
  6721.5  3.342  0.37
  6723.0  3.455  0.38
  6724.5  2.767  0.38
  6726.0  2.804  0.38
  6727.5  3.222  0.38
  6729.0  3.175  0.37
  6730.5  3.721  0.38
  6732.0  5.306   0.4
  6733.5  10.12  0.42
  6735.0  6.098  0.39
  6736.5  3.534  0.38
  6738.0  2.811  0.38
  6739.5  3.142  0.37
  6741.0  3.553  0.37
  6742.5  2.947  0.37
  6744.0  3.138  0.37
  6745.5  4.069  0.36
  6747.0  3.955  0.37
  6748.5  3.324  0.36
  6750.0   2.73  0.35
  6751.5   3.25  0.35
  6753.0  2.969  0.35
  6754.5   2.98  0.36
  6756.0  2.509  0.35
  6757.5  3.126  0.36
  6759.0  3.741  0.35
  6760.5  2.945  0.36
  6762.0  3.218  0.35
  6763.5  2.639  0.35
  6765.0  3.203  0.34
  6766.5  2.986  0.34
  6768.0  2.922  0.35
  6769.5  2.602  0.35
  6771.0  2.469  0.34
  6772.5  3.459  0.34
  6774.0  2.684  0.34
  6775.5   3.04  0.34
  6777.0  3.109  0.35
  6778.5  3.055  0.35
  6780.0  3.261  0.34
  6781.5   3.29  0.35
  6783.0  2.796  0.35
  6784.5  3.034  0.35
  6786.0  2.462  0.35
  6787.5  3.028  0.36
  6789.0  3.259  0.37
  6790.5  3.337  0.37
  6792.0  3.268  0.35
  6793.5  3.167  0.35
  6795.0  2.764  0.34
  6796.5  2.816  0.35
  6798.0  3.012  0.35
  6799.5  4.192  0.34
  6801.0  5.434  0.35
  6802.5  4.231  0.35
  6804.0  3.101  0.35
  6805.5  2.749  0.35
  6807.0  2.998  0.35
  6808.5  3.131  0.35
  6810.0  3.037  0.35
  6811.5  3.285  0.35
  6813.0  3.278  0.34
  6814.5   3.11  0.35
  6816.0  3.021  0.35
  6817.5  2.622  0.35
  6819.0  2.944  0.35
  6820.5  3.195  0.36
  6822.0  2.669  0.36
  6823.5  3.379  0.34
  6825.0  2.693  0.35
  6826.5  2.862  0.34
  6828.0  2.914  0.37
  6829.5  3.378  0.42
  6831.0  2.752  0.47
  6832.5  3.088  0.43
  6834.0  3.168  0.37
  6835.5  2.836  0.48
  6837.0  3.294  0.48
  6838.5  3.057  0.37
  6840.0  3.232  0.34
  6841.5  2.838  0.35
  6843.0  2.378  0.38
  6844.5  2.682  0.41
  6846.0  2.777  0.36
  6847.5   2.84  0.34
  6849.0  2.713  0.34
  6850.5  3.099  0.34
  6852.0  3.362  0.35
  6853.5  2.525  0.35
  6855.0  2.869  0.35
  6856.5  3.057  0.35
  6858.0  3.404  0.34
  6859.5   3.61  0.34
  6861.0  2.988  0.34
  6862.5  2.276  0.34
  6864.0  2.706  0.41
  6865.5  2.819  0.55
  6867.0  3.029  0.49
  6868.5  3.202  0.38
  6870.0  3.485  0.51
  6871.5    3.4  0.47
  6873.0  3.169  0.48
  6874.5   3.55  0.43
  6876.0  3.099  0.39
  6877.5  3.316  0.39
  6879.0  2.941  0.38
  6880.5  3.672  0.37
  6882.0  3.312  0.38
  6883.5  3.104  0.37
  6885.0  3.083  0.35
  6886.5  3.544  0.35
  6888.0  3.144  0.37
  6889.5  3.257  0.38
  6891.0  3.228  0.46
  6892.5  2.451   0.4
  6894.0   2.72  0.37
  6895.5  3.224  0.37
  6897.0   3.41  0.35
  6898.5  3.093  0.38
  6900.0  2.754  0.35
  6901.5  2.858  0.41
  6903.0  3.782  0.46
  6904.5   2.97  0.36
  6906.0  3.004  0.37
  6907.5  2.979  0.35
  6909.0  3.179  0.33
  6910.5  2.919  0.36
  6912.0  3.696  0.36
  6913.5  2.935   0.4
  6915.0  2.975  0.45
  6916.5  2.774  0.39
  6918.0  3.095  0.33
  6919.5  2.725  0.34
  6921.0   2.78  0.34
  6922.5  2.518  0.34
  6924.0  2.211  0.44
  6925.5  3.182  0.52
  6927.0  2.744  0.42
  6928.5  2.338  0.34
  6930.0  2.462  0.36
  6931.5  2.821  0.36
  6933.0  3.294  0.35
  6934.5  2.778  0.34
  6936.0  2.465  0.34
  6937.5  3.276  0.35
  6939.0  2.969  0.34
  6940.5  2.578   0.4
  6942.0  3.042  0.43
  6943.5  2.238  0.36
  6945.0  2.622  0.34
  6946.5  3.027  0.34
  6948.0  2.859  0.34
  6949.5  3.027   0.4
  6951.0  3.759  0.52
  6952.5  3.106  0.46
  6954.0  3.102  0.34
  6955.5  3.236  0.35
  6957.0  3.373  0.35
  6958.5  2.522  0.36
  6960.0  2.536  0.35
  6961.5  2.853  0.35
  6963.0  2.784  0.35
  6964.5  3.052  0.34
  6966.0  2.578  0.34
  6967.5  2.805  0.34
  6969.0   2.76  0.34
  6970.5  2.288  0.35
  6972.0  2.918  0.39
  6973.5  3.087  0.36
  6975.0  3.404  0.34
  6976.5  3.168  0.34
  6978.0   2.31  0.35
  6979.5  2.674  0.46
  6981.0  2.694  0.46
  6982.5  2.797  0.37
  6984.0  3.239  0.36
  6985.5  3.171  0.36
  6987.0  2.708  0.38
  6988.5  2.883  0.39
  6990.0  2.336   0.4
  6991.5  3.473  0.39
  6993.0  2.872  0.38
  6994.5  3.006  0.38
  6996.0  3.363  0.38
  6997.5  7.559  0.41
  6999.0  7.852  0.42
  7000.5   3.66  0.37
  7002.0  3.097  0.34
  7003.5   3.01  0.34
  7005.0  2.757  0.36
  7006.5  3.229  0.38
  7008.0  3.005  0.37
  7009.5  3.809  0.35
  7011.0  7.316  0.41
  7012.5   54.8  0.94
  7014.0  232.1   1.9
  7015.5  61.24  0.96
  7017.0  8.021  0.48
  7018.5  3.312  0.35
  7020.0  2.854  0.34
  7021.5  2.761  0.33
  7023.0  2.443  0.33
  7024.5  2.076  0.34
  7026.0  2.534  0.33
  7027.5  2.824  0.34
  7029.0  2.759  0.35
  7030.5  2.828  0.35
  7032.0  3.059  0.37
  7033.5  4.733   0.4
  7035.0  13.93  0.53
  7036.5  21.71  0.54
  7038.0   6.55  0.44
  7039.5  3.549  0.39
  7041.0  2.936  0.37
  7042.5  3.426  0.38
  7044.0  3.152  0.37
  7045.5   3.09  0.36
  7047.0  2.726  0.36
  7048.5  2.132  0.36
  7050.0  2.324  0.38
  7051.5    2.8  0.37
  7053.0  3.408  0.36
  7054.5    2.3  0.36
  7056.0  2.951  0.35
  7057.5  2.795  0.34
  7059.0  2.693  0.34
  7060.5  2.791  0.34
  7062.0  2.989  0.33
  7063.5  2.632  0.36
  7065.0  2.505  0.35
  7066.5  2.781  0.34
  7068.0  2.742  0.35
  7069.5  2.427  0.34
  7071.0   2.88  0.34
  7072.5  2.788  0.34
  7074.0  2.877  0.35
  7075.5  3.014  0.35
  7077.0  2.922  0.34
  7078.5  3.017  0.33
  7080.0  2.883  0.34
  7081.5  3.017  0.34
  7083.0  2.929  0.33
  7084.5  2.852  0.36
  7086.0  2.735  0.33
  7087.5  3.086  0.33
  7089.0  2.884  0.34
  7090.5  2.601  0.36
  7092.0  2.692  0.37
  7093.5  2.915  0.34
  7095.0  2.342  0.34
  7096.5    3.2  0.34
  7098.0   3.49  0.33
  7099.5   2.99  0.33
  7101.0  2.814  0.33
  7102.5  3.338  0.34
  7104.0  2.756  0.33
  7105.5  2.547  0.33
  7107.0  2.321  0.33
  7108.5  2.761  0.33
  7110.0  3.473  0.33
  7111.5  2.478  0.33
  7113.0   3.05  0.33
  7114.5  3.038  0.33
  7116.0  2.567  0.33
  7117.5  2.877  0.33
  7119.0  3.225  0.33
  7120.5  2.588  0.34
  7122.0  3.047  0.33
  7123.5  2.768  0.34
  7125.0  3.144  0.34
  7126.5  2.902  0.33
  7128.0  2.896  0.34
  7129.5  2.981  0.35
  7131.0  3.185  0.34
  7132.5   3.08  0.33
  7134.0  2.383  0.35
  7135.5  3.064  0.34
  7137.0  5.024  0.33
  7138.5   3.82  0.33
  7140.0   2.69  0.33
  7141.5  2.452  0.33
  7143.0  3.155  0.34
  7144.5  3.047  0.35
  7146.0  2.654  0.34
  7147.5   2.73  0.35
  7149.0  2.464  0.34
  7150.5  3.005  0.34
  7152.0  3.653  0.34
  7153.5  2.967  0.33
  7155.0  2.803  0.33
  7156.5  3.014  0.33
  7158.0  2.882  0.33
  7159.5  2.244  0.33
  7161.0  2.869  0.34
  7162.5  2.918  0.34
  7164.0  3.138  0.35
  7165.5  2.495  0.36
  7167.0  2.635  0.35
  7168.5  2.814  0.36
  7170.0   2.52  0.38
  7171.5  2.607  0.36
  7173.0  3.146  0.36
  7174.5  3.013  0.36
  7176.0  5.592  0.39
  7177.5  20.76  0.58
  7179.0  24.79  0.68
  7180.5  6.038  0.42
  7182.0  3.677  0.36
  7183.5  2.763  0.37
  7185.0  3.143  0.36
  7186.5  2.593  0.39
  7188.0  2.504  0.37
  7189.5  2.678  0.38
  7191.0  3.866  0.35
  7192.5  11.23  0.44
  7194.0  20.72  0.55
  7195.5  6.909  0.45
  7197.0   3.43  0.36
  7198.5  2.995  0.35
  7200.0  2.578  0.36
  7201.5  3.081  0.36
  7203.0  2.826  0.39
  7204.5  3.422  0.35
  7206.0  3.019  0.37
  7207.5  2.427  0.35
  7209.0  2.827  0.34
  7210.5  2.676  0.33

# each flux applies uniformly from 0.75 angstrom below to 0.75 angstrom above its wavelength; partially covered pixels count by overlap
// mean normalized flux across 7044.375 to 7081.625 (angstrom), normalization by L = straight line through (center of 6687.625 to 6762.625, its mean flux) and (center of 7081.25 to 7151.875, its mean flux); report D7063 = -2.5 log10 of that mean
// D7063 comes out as 0.08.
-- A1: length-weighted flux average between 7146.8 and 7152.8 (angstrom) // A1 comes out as 2.96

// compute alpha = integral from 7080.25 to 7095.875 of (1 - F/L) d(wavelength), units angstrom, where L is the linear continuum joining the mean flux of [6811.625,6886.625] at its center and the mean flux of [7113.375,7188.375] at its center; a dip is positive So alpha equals 3.7 angstrom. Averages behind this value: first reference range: 3.04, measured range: 2.81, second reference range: 3.85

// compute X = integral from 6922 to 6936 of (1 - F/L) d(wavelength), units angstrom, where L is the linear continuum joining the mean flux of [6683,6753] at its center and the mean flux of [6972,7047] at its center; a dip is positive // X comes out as 9.7 angstrom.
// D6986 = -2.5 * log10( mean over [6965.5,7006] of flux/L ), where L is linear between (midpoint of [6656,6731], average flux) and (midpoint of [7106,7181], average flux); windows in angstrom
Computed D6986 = 0.09 mag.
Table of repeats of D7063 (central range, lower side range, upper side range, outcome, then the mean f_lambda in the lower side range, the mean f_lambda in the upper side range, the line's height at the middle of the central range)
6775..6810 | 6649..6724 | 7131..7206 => 0.047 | 3.07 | 4.48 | 3.38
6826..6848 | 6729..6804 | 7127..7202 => 0.225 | 3.44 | 4.47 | 3.62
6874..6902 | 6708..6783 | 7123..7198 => 0.188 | 3.35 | 4.48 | 3.74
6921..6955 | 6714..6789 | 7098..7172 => 0.108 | 3.34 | 2.92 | 3.14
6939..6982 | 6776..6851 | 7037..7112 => 0.060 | 3.09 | 2.99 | 3.03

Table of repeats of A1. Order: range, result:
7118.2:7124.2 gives 2.91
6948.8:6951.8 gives 3.39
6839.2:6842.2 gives 3.04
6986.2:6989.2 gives 2.8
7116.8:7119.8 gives 3.05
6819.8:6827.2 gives 2.96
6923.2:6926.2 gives 2.69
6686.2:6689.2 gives 3.14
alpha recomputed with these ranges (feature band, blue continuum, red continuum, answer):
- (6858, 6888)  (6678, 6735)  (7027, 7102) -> 2.36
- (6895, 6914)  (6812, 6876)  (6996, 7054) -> 9.64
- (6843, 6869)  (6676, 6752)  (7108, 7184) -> 4.42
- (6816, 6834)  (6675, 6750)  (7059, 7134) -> 1.40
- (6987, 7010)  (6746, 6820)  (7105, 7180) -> -1.13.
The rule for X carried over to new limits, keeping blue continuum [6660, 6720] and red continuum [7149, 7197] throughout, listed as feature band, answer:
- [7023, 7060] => 3.3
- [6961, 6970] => 3.2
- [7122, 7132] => 4.1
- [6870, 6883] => 2.0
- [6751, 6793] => 5.1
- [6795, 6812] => 0.8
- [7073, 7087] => 5.6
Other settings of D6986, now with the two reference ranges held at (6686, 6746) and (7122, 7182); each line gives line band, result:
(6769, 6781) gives 0.19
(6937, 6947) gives 0.32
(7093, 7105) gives 0.33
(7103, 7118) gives 0.40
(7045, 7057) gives 0.41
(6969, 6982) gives 0.33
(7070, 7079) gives 0.34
